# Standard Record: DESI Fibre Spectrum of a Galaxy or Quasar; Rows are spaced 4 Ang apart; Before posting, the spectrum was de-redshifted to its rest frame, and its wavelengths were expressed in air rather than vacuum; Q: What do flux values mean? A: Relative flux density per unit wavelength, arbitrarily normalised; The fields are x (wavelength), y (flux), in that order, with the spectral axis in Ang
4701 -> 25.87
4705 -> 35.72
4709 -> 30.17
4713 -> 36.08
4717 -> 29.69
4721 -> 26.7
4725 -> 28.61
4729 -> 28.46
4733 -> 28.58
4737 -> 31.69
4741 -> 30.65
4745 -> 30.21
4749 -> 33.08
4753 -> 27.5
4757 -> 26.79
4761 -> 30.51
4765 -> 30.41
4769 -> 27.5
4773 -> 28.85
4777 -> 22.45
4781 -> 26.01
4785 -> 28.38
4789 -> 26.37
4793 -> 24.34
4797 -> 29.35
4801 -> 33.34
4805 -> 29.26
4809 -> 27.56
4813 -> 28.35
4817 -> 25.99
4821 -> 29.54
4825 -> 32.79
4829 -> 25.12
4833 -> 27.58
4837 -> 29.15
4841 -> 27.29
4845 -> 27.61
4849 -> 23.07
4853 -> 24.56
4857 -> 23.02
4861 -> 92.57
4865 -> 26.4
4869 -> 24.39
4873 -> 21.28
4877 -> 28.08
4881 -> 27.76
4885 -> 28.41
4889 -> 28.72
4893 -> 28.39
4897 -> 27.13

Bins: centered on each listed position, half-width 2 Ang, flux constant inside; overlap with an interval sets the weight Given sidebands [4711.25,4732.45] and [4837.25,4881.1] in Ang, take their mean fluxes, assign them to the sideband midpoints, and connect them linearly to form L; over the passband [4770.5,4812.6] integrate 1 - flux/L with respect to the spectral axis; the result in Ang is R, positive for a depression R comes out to 4.2 Ang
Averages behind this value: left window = 29.7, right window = 31.5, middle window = 27.6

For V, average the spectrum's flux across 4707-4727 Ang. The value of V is 30.2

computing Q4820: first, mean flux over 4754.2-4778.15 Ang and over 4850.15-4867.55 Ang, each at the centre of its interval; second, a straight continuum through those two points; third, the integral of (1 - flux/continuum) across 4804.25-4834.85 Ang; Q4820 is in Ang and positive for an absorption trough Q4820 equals 5.87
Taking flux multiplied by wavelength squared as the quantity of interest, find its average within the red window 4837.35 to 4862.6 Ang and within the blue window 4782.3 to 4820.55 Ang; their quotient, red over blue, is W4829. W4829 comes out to 1.27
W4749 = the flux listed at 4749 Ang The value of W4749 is 33.08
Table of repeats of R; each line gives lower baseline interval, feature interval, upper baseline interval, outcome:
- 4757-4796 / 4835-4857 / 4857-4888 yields 4.36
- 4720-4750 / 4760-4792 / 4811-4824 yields 1.85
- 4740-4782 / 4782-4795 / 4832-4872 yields 1.47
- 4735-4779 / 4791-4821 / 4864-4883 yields -0.89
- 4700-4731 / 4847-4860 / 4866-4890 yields -0.94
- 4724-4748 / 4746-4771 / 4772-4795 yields -1.17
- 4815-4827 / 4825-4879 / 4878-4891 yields -3.74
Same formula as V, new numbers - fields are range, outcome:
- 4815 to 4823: 27.8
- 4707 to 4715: 33.1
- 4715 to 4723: 28.2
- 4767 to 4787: 26.6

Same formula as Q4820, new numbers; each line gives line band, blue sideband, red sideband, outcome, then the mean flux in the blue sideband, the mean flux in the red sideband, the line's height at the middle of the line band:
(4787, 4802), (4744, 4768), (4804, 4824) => 0.4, 29.6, 28.3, 28.8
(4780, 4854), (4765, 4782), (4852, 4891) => 4.0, 26.7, 32.7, 29.4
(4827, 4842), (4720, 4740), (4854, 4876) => 3.2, 29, 36.5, 34.8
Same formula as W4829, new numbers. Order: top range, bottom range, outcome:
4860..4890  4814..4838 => 1.19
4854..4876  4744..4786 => 1.35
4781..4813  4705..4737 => 0.96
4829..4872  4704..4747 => 1.11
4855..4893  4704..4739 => 1.16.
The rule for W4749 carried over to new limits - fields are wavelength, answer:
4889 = 28.72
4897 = 27.13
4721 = 26.7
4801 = 33.34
